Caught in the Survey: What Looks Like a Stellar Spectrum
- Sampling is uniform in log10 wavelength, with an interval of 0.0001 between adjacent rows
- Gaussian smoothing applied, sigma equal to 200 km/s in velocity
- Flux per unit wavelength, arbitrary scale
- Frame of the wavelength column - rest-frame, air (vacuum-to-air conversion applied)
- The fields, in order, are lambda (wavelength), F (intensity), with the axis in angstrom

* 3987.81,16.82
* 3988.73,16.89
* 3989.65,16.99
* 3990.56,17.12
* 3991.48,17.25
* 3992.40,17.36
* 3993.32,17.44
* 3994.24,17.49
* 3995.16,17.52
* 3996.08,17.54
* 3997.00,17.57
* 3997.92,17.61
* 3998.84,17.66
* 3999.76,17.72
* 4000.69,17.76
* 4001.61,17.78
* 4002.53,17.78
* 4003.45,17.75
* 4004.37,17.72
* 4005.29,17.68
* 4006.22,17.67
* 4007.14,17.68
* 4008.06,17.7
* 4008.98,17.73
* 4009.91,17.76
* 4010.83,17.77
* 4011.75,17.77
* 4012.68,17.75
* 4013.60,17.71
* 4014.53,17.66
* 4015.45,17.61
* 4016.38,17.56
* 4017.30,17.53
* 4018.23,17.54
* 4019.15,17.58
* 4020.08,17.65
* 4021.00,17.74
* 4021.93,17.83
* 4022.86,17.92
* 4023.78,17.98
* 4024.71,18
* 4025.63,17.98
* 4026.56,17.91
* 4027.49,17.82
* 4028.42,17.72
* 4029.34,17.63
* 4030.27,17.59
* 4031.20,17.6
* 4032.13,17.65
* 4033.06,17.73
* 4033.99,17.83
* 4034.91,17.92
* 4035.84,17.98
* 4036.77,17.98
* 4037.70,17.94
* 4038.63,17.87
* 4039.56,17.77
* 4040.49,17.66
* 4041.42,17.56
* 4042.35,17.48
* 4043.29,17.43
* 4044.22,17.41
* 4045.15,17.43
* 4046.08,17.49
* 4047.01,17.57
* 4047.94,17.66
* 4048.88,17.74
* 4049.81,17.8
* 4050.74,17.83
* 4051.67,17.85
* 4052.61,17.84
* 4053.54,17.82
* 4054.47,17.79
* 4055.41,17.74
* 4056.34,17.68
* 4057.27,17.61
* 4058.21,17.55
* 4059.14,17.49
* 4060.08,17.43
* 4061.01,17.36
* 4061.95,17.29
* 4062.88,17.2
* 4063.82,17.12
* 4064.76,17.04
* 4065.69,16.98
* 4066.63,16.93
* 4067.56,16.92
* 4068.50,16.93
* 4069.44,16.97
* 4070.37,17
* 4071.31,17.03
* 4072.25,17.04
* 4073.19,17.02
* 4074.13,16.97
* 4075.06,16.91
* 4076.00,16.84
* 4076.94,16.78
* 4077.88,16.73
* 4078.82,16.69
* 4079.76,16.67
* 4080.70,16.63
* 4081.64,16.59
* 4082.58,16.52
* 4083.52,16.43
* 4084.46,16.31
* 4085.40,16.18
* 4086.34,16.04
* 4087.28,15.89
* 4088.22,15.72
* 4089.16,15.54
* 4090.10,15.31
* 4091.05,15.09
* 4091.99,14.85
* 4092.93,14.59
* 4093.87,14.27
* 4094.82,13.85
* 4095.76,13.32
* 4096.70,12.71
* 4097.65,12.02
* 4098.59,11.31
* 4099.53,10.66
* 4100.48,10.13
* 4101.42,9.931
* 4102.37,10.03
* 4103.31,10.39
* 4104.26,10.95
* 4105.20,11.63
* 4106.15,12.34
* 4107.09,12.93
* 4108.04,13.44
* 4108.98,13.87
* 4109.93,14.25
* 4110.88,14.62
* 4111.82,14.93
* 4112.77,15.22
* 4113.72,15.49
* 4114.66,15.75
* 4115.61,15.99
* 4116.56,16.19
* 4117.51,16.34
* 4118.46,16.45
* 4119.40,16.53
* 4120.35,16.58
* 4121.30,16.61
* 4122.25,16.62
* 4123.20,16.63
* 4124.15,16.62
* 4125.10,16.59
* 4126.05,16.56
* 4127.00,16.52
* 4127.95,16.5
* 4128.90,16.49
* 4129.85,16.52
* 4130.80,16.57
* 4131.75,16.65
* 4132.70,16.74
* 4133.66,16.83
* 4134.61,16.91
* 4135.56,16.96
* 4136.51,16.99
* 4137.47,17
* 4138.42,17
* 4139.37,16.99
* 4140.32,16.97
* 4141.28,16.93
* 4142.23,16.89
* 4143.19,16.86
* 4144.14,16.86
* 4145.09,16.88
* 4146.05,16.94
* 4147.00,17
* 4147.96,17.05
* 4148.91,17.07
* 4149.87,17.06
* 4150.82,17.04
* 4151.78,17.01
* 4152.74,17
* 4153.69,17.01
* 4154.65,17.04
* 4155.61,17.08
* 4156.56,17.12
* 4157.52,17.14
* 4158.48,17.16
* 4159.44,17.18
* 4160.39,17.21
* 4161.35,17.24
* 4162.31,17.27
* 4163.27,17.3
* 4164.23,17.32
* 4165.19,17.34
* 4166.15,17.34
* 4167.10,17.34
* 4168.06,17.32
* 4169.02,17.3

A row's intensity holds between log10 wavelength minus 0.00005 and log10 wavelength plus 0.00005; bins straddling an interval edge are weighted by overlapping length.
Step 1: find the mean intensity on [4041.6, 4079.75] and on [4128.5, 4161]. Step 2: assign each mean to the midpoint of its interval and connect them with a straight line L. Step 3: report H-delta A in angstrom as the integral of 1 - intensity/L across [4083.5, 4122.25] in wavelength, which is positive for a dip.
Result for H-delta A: 6.7 angstrom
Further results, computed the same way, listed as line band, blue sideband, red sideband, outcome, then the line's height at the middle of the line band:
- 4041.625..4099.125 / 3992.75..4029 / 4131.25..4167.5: 3.0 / 17.4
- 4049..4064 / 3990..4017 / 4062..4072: -0.4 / 17.1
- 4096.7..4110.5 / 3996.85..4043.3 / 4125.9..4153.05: 4.3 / 17.1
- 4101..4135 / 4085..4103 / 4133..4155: 0.3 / 15.2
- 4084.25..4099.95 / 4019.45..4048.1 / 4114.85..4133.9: 2.4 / 16.9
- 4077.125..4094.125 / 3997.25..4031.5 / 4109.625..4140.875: 0.9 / 16.9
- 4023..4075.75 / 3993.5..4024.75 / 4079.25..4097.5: -3.3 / 16.5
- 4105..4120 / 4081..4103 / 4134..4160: 0.3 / 15.2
